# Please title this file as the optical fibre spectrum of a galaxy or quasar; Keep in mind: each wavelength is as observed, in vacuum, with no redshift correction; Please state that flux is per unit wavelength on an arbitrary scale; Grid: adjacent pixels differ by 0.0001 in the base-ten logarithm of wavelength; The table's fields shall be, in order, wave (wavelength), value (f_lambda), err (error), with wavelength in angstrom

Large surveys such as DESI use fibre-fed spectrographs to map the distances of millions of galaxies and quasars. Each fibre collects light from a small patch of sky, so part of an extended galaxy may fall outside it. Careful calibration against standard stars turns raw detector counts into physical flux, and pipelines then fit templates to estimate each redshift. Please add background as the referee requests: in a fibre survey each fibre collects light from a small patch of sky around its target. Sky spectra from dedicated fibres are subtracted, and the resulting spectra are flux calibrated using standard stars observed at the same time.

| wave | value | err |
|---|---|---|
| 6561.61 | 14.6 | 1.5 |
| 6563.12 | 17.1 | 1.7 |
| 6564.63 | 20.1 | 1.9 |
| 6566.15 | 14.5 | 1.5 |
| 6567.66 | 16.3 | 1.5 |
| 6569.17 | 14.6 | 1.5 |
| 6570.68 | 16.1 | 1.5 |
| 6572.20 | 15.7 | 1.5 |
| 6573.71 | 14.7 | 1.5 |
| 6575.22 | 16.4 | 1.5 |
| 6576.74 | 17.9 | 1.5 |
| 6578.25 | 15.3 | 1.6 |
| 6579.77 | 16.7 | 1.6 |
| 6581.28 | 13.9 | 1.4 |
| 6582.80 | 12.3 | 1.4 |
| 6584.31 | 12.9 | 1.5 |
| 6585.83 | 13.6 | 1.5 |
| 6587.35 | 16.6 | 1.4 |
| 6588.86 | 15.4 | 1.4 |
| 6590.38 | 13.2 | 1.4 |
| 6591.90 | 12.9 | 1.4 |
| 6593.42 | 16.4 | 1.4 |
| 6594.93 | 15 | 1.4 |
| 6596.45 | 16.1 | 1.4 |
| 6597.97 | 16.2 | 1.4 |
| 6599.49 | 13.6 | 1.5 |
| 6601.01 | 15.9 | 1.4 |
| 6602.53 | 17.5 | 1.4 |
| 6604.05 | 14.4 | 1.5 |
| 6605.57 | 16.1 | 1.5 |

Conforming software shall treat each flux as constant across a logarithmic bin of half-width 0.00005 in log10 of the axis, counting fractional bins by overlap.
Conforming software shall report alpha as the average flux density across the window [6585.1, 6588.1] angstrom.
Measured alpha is 15.1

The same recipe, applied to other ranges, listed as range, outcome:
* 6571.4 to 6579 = 16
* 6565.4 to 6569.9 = 15.2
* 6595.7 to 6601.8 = 15.5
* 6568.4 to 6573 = 15.5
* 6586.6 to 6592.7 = 14.5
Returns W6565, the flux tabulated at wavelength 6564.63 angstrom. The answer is 20.1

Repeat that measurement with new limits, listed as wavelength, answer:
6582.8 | 12.3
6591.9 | 12.9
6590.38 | 13.2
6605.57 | 16.1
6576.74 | 17.9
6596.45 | 16.1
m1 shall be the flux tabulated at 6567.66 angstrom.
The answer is 16.3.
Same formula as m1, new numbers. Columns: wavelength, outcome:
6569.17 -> 14.6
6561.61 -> 14.6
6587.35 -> 16.6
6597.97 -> 16.2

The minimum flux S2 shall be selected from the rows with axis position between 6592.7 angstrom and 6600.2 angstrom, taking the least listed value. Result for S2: 13.6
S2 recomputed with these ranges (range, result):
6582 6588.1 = 12.3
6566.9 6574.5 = 14.6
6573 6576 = 14.7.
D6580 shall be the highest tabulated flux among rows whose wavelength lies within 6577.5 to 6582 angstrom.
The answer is 16.7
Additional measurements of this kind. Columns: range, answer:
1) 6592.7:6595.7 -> 16.4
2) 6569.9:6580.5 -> 17.9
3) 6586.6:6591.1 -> 16.6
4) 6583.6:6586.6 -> 13.6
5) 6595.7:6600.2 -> 16.2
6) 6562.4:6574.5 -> 20.1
